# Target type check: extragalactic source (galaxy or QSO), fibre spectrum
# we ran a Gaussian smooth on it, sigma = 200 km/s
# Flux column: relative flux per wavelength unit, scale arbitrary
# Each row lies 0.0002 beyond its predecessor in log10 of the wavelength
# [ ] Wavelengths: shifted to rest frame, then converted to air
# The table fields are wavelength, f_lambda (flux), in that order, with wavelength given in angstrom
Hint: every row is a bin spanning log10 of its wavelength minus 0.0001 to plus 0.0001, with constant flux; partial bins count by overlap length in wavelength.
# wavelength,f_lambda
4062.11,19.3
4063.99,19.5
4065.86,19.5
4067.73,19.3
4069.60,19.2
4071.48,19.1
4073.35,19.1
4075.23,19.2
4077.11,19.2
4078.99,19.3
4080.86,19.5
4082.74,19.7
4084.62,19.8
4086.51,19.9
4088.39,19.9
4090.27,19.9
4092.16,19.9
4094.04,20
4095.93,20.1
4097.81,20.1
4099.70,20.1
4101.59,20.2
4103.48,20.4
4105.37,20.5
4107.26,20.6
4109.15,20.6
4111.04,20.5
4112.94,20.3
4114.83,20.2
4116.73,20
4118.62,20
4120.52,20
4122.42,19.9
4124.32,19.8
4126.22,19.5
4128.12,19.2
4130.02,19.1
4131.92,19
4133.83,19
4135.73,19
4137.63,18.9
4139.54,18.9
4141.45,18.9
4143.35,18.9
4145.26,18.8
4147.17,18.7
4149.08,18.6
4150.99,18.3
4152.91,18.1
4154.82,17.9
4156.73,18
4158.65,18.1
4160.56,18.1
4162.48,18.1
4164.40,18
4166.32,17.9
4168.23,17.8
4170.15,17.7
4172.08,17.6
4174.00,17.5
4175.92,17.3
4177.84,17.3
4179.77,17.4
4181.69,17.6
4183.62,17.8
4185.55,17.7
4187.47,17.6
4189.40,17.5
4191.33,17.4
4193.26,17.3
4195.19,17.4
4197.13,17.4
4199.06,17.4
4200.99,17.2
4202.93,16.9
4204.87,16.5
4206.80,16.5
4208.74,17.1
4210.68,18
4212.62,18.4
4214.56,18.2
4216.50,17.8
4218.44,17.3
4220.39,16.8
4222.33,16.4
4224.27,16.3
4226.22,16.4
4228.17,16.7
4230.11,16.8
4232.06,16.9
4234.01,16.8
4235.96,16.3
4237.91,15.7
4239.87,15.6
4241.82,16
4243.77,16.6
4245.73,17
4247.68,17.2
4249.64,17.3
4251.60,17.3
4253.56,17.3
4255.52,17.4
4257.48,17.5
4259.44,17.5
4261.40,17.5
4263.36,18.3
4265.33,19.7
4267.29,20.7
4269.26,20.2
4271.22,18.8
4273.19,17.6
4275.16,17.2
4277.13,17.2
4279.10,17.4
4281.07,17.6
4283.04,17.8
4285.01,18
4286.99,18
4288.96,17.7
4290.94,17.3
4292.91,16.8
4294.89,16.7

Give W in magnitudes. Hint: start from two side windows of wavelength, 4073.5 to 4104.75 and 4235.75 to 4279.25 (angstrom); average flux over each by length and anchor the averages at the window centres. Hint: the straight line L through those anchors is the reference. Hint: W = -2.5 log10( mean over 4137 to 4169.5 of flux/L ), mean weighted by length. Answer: 0.04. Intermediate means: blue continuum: 19.8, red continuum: 17.6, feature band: 18.3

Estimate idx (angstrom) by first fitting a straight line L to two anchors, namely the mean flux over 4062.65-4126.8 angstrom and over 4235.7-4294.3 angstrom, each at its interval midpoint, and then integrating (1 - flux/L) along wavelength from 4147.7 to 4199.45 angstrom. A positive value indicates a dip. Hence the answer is 2.9 angstrom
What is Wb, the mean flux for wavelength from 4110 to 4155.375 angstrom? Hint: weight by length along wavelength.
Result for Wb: 19.2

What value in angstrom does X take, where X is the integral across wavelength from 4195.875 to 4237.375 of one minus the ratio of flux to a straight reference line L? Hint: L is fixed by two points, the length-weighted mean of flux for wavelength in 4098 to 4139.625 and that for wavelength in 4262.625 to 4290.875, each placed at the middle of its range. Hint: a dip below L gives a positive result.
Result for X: 4.0 angstrom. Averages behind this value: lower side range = 19.8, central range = 17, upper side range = 18.3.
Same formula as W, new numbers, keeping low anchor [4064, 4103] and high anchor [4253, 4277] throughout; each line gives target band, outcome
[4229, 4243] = 0.14 mag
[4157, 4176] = 0.07 mag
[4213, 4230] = 0.10 mag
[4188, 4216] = 0.08 mag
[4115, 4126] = -0.03 mag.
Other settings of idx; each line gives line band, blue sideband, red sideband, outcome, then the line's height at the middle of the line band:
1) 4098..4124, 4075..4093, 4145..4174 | -1.6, 19.1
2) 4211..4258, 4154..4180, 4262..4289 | 3.1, 18.1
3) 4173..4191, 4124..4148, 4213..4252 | 0.4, 18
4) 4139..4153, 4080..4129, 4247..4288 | 0.6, 19.5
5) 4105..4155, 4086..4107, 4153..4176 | -1.0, 19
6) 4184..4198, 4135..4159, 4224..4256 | 0.1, 17.7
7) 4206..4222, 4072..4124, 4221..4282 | 0.4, 18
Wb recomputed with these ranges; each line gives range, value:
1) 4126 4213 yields 18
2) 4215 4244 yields 16.6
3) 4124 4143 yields 19.1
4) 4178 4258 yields 17.1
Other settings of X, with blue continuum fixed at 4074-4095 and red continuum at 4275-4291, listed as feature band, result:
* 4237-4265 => 1.3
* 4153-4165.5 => 0.6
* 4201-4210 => 0.8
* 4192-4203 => 0.7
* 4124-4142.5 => 0.0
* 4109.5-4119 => -0.4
